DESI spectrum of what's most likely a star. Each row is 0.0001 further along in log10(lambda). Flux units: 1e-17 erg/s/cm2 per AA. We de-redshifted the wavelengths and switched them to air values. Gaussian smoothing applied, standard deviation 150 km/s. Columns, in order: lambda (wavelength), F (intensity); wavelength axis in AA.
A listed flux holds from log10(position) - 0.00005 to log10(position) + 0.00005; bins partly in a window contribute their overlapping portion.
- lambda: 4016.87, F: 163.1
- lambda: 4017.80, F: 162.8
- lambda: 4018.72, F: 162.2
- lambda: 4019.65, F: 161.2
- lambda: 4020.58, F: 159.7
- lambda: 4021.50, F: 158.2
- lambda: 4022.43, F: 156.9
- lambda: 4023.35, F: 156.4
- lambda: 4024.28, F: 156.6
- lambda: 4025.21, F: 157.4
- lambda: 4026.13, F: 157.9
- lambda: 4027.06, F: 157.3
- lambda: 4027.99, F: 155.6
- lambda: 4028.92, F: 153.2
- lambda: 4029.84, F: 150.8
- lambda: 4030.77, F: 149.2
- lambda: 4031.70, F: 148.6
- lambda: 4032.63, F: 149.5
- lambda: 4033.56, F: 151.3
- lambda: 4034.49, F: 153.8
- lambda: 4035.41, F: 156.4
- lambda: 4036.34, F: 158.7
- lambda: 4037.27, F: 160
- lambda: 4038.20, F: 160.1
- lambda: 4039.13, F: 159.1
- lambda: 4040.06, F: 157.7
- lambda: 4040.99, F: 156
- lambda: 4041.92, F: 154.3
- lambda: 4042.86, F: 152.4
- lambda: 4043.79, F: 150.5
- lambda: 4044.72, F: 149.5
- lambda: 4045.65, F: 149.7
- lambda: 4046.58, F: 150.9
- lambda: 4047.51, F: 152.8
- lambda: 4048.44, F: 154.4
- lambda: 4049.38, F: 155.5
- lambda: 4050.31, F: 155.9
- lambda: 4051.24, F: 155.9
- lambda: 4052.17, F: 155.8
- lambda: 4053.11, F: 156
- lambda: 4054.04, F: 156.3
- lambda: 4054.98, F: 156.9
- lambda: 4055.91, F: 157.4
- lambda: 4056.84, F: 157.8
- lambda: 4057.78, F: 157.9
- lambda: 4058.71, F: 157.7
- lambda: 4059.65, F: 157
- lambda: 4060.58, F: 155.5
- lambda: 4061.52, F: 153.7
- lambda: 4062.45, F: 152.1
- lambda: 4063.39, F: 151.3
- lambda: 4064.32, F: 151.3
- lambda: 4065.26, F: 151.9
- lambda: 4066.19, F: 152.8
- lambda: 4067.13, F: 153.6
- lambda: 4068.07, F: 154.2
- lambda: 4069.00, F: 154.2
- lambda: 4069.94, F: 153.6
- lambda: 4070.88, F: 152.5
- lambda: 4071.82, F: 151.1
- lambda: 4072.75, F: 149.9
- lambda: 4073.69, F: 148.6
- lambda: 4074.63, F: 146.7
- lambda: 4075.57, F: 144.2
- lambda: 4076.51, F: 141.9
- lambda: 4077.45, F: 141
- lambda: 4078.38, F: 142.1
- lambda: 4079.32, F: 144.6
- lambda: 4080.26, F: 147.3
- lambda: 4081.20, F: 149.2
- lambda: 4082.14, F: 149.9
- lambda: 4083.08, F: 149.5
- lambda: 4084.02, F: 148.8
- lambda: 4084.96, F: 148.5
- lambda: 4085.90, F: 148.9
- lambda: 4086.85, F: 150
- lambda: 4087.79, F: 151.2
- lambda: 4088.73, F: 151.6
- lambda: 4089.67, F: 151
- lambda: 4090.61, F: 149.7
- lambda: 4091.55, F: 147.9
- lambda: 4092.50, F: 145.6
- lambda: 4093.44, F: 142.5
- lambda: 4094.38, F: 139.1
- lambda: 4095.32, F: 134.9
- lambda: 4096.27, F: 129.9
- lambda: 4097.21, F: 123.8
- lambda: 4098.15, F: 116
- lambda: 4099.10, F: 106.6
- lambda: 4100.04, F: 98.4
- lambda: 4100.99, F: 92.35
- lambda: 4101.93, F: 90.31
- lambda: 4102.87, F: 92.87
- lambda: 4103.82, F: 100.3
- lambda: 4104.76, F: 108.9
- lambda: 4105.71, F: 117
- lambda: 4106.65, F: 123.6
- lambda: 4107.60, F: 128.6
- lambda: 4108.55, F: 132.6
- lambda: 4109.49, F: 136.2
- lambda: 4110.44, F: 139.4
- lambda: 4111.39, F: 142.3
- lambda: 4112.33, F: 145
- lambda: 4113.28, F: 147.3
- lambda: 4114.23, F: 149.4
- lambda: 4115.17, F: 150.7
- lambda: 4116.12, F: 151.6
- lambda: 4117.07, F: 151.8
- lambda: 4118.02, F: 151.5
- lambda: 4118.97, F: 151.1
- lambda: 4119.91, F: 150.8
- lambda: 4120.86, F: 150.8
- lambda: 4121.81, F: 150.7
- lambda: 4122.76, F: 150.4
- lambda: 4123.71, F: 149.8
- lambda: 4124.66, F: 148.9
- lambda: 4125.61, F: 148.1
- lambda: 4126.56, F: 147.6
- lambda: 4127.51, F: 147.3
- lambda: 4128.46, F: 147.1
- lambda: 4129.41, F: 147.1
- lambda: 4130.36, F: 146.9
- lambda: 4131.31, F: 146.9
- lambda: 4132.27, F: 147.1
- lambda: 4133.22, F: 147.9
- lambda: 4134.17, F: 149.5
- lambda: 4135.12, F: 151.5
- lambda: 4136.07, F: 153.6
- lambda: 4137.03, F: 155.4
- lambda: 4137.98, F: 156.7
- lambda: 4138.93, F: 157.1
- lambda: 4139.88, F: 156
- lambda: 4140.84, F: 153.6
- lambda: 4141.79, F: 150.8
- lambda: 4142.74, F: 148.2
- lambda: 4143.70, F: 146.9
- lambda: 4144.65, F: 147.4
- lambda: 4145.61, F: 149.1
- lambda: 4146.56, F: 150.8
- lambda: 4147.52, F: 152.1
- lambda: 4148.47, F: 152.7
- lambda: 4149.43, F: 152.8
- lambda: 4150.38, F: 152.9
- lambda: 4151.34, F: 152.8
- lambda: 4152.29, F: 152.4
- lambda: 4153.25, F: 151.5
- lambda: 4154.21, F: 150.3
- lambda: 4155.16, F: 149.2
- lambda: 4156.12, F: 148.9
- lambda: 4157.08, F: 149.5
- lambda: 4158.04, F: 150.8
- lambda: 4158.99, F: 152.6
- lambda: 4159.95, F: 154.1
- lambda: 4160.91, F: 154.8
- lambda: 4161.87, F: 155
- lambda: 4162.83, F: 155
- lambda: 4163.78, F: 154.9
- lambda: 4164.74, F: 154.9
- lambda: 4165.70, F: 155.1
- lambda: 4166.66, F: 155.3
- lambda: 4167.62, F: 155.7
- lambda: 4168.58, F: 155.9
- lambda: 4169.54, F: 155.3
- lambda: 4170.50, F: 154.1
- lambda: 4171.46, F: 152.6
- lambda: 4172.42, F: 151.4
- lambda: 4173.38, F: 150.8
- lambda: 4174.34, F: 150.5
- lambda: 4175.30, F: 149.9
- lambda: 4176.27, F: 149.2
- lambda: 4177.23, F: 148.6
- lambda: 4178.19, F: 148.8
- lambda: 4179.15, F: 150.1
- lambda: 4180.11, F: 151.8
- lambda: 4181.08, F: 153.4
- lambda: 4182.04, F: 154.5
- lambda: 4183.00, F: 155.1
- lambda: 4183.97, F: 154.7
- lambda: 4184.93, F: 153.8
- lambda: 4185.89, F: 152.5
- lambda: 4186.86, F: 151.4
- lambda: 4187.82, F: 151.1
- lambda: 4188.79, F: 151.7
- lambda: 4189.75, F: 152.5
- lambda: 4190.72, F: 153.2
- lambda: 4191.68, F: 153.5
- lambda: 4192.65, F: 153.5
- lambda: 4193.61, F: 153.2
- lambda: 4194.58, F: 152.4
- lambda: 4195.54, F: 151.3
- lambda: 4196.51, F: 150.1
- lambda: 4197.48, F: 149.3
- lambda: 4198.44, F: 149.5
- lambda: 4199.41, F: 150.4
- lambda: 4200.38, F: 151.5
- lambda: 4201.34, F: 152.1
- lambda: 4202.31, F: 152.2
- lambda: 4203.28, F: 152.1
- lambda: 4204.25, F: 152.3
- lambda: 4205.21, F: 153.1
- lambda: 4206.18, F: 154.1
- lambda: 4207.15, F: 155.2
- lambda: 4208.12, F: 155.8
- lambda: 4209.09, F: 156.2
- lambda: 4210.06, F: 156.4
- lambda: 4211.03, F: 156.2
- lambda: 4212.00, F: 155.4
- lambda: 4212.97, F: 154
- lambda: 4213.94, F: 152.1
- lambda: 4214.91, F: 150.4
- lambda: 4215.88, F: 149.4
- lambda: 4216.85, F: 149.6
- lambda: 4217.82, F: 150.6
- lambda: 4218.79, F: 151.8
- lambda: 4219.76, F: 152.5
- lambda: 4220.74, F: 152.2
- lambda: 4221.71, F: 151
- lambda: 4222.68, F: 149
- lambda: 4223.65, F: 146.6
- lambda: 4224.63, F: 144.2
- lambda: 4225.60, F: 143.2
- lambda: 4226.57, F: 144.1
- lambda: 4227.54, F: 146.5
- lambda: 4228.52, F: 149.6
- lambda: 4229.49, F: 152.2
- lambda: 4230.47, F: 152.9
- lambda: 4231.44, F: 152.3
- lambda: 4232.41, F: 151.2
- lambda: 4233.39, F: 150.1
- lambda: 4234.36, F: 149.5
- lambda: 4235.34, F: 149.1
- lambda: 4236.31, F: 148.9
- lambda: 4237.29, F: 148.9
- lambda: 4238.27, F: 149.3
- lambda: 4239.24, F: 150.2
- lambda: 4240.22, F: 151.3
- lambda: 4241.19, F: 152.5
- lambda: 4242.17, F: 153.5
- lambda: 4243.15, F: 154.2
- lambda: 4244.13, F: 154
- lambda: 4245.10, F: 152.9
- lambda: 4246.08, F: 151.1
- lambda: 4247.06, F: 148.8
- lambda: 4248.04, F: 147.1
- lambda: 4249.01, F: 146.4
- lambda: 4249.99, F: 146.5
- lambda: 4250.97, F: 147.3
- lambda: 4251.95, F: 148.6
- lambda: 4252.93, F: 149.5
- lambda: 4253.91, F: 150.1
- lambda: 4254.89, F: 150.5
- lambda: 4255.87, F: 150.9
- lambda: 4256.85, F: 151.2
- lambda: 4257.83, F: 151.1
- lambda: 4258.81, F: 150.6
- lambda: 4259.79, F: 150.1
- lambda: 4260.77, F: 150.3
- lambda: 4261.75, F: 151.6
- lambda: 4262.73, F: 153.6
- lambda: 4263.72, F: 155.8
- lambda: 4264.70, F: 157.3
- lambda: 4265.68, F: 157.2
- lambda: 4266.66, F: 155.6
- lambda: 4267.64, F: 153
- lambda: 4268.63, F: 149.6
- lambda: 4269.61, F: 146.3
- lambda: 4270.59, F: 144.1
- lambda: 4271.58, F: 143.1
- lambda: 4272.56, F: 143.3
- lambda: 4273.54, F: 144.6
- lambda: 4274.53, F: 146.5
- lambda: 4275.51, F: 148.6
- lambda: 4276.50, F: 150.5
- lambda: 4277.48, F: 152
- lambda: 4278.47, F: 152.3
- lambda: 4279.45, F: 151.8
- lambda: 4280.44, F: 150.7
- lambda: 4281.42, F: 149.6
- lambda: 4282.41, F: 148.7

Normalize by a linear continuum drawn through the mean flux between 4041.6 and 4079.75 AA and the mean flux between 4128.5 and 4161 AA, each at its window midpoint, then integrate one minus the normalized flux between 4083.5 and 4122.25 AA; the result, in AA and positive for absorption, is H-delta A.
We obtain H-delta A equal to 4.2 AA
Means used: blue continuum 152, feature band 135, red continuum 151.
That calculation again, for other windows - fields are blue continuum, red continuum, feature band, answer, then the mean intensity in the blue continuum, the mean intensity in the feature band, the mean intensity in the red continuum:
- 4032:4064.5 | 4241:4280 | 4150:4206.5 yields -0.1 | 155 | 152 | 150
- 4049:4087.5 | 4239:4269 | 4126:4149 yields 0.2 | 152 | 150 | 151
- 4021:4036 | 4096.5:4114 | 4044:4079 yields -3.3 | 154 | 152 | 120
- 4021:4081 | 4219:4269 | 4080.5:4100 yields 1.5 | 153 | 141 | 150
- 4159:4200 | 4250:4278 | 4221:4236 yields 0.2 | 153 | 149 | 150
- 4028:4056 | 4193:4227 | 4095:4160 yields 4.7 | 154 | 142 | 151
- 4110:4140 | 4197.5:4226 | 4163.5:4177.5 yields -0.2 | 150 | 153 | 152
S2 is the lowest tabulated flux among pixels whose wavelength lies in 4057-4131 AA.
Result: 90.31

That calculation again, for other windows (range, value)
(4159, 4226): 143.2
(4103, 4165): 100.3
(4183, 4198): 149.3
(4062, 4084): 141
